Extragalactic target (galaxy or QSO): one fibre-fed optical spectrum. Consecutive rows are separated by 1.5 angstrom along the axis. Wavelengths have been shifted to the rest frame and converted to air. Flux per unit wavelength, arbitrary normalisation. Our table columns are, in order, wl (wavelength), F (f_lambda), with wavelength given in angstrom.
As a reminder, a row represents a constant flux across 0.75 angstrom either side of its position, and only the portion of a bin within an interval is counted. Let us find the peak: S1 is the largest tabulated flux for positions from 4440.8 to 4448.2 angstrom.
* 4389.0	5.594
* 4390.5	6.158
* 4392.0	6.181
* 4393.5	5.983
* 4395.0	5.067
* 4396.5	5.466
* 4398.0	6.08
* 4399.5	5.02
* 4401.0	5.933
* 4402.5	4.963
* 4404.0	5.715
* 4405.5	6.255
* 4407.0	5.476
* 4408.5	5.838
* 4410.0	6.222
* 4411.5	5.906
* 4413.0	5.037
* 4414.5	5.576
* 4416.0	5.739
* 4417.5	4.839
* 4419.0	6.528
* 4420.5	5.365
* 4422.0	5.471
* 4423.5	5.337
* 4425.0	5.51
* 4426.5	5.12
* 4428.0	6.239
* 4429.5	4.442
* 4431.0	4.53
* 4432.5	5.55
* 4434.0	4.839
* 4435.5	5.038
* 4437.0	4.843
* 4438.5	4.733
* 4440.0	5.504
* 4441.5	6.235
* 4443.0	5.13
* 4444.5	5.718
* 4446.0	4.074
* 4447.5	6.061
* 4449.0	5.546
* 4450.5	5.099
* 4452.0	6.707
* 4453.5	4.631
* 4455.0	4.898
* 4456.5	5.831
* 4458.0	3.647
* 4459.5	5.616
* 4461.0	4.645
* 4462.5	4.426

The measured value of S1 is 6.235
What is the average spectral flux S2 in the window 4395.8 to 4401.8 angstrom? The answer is 5.62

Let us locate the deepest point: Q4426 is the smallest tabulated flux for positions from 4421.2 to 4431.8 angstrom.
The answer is 4.442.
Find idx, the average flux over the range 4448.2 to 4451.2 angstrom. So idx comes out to 5.34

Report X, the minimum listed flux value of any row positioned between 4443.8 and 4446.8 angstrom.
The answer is 4.074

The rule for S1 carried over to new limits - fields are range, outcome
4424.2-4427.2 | 5.51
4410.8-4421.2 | 6.528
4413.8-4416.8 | 5.739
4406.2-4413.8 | 6.222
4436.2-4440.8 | 5.504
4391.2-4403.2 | 6.181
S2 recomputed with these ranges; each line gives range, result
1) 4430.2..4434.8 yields 4.97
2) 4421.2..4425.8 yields 5.44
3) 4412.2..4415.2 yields 5.31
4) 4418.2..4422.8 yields 5.77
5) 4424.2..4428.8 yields 5.61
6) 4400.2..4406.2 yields 5.71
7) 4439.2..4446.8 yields 5.33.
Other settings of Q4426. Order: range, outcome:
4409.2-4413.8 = 5.037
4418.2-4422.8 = 5.365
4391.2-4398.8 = 5.067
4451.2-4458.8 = 3.647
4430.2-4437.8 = 4.53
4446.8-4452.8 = 5.099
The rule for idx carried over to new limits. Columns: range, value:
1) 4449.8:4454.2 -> 5.49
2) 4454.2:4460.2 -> 4.99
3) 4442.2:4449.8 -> 5.31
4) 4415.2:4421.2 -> 5.62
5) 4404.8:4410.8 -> 5.94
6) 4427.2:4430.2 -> 5.35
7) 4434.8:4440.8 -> 5.04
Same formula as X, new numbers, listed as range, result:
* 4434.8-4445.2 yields 4.733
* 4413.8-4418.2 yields 4.839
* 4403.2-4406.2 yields 5.715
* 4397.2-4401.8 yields 5.02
